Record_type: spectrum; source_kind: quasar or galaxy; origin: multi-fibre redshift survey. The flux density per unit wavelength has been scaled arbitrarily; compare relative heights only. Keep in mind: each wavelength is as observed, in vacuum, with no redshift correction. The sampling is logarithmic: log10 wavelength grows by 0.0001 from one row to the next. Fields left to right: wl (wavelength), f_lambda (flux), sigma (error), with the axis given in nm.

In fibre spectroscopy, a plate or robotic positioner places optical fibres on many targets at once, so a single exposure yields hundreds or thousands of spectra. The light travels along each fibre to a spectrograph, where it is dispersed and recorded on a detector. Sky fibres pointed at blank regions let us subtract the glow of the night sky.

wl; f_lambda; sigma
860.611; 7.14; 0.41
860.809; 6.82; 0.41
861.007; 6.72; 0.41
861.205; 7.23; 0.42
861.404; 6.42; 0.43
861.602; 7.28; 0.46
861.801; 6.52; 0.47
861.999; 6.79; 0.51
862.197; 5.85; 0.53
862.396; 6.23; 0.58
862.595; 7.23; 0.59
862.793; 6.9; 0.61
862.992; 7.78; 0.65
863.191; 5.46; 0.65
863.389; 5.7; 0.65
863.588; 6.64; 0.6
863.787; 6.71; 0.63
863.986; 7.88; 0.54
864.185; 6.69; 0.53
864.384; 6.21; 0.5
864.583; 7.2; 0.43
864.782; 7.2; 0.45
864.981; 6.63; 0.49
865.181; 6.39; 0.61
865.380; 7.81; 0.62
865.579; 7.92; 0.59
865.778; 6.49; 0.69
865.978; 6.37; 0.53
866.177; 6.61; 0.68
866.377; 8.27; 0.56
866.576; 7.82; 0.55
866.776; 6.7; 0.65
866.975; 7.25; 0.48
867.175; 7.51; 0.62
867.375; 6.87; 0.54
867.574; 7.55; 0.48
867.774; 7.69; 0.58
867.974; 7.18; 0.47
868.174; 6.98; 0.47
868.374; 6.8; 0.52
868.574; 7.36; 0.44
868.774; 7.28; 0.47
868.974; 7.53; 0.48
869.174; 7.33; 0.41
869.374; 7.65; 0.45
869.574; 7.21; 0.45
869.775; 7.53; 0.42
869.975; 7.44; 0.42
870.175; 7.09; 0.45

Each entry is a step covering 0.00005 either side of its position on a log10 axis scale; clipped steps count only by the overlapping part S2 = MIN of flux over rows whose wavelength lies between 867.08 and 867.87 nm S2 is 6.87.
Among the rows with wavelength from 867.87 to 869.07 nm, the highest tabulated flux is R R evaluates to 7.53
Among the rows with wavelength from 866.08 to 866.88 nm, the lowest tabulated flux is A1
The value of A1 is 6.61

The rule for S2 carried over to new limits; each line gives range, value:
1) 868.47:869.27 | 7.28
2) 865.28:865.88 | 6.49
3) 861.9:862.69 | 5.85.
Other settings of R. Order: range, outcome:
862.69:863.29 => 7.78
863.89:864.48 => 7.88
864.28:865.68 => 7.92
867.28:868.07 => 7.69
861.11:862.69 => 7.28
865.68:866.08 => 6.49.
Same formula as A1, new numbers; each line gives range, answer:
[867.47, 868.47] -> 6.8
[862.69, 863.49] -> 5.46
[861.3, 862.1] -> 6.42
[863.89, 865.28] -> 6.21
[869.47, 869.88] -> 7.21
